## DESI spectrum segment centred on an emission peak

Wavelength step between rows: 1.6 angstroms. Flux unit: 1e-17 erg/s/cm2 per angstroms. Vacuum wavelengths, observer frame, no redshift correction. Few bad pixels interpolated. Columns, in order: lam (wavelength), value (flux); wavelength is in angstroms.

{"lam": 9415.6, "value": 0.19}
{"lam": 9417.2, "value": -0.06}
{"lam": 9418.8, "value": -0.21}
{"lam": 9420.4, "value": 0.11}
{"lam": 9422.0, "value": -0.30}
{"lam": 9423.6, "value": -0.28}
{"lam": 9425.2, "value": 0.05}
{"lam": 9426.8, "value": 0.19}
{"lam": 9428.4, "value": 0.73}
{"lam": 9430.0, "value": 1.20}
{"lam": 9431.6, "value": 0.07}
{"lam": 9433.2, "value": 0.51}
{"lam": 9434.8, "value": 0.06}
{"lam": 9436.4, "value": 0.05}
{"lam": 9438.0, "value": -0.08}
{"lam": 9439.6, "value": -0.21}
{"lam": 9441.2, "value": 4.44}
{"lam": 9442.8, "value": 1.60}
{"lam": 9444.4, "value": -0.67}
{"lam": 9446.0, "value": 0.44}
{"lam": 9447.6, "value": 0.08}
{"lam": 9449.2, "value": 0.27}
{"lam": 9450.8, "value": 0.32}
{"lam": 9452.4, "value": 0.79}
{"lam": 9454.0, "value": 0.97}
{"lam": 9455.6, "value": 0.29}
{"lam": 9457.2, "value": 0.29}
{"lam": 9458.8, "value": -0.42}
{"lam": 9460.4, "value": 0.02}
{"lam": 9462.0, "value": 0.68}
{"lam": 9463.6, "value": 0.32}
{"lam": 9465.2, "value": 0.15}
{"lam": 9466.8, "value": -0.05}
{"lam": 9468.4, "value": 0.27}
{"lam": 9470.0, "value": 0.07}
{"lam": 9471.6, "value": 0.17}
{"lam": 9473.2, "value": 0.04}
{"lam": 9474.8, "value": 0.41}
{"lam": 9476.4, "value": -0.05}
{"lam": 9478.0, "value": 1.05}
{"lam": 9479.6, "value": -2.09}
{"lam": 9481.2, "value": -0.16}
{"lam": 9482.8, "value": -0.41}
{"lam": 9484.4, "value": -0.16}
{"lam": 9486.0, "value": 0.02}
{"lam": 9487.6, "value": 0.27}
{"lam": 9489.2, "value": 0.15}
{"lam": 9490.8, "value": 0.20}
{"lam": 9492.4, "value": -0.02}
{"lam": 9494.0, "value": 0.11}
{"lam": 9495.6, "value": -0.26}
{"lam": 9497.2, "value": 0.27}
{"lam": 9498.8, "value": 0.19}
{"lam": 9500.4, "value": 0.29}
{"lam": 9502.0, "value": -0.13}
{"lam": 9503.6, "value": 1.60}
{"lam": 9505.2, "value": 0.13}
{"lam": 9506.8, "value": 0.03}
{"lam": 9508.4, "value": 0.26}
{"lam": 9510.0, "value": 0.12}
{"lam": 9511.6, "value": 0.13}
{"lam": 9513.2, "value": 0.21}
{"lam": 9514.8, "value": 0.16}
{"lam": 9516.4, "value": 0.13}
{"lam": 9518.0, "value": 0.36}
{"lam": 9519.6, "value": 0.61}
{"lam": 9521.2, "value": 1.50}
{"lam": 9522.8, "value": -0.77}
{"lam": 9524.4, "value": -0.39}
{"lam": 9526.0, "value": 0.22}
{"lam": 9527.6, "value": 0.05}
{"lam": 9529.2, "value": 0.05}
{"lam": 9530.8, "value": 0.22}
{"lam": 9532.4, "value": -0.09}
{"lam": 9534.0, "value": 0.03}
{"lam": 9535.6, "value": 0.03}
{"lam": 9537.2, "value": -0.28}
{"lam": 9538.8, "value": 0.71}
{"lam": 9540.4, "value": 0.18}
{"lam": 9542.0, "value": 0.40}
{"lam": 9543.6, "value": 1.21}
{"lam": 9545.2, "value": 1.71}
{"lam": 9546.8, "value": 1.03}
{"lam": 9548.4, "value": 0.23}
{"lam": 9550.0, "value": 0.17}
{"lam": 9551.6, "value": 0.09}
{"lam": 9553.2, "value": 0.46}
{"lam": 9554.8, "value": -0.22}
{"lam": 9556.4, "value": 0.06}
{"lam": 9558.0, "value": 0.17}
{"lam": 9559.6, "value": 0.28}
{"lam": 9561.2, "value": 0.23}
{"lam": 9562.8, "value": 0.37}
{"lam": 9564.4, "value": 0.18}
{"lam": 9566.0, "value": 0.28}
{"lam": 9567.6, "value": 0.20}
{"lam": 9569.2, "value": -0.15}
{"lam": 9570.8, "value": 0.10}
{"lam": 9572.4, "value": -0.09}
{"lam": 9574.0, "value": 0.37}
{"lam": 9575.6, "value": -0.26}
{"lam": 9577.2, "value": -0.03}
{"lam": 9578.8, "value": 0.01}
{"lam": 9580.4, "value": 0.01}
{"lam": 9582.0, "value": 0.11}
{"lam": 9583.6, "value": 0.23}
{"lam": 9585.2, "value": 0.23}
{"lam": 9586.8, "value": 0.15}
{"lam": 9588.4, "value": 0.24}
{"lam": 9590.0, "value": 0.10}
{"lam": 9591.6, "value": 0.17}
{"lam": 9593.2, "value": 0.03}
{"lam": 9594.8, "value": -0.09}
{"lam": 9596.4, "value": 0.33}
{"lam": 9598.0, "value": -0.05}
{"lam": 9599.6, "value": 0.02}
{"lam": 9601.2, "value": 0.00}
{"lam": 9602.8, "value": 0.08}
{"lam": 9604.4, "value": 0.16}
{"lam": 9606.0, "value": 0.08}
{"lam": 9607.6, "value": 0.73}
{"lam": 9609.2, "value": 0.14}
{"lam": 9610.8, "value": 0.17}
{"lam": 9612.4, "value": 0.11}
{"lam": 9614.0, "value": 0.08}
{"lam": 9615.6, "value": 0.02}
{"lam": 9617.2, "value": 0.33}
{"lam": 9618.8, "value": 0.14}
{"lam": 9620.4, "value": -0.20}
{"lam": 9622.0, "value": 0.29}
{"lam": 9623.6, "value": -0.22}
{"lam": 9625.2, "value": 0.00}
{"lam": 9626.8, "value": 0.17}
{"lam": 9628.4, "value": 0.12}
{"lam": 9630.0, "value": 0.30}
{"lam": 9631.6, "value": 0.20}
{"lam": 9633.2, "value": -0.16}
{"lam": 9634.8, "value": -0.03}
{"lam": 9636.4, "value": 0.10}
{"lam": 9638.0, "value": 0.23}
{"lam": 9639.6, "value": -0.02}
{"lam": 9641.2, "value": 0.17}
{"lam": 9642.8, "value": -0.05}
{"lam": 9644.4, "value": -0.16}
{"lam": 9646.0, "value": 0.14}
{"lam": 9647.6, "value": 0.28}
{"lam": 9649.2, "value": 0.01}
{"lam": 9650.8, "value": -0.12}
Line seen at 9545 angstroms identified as [O III] 5007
